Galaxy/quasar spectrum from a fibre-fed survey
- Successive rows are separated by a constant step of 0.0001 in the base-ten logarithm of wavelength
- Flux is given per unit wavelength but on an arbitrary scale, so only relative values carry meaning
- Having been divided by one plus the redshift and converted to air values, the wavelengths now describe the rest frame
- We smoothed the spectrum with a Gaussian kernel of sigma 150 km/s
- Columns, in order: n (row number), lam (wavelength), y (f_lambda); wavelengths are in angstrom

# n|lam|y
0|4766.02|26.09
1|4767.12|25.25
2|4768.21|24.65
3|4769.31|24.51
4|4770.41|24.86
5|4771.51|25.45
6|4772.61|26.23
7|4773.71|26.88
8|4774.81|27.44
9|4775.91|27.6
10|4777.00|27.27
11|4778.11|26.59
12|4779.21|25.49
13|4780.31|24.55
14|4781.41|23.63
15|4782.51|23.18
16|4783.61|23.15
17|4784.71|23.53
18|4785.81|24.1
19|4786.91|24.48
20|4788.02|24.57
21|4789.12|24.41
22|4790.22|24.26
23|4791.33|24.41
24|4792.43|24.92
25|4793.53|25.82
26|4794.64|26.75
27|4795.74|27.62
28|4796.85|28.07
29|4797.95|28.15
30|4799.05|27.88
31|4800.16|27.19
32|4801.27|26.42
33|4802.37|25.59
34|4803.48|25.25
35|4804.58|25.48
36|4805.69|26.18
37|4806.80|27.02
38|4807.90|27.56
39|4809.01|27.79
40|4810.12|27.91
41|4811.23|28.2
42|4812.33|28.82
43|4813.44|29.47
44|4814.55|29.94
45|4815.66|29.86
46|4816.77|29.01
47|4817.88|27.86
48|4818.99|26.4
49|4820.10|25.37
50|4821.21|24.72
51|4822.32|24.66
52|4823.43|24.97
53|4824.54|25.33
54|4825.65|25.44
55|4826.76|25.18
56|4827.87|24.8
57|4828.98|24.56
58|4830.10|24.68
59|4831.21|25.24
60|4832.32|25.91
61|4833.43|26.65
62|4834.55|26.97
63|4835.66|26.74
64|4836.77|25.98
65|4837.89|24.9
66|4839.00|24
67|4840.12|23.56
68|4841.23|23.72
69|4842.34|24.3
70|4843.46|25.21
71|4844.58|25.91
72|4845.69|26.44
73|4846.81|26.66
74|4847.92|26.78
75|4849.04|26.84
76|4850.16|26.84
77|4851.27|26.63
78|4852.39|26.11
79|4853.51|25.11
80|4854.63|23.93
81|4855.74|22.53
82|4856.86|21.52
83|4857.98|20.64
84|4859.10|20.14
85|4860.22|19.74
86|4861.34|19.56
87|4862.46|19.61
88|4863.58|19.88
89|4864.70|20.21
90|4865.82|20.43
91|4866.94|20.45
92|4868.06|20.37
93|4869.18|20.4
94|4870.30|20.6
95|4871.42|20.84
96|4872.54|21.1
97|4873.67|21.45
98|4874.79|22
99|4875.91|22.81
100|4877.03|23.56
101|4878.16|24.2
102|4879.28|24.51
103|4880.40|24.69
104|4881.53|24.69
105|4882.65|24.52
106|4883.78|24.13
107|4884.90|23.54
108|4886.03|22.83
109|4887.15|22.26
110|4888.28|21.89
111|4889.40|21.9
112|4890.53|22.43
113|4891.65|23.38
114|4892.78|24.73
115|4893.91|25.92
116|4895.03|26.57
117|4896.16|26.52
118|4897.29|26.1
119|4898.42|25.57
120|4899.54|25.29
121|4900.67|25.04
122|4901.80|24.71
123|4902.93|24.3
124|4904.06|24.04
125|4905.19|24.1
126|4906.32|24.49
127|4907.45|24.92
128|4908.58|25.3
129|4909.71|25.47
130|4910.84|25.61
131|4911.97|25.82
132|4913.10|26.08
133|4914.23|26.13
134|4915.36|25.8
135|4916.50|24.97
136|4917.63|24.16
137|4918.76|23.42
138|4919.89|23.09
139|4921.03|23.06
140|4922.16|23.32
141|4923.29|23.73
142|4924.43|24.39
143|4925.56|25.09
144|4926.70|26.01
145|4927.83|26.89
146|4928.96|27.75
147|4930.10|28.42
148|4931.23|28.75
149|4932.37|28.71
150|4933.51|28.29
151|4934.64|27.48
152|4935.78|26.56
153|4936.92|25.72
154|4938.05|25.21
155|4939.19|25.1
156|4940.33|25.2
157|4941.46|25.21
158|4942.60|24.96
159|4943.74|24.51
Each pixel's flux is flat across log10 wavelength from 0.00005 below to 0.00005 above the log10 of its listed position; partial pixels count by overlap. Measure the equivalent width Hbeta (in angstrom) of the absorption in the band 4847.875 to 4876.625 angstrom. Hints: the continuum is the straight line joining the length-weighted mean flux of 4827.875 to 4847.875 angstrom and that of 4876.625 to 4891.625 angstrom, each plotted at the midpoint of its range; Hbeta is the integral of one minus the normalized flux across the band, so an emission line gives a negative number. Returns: 2.7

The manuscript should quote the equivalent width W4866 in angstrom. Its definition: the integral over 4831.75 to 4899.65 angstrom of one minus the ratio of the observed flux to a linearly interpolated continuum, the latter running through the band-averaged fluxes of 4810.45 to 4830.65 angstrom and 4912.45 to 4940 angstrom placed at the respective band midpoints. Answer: 6.8 angstrom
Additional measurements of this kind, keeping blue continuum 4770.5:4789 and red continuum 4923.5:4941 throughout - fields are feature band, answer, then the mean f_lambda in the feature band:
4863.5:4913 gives 5.0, 23.6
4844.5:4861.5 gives 1.1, 24.1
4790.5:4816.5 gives -1.8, 27.2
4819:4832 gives 0.3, 25.1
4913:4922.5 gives 0.7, 24.4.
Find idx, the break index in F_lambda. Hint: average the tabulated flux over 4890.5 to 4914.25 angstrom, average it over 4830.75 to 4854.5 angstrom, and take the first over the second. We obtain 0.98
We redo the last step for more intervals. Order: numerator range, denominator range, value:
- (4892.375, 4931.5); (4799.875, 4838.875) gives 0.95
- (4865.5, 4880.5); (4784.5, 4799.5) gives 0.85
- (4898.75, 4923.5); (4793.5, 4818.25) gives 0.90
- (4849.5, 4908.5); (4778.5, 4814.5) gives 0.89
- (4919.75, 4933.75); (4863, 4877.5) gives 1.23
